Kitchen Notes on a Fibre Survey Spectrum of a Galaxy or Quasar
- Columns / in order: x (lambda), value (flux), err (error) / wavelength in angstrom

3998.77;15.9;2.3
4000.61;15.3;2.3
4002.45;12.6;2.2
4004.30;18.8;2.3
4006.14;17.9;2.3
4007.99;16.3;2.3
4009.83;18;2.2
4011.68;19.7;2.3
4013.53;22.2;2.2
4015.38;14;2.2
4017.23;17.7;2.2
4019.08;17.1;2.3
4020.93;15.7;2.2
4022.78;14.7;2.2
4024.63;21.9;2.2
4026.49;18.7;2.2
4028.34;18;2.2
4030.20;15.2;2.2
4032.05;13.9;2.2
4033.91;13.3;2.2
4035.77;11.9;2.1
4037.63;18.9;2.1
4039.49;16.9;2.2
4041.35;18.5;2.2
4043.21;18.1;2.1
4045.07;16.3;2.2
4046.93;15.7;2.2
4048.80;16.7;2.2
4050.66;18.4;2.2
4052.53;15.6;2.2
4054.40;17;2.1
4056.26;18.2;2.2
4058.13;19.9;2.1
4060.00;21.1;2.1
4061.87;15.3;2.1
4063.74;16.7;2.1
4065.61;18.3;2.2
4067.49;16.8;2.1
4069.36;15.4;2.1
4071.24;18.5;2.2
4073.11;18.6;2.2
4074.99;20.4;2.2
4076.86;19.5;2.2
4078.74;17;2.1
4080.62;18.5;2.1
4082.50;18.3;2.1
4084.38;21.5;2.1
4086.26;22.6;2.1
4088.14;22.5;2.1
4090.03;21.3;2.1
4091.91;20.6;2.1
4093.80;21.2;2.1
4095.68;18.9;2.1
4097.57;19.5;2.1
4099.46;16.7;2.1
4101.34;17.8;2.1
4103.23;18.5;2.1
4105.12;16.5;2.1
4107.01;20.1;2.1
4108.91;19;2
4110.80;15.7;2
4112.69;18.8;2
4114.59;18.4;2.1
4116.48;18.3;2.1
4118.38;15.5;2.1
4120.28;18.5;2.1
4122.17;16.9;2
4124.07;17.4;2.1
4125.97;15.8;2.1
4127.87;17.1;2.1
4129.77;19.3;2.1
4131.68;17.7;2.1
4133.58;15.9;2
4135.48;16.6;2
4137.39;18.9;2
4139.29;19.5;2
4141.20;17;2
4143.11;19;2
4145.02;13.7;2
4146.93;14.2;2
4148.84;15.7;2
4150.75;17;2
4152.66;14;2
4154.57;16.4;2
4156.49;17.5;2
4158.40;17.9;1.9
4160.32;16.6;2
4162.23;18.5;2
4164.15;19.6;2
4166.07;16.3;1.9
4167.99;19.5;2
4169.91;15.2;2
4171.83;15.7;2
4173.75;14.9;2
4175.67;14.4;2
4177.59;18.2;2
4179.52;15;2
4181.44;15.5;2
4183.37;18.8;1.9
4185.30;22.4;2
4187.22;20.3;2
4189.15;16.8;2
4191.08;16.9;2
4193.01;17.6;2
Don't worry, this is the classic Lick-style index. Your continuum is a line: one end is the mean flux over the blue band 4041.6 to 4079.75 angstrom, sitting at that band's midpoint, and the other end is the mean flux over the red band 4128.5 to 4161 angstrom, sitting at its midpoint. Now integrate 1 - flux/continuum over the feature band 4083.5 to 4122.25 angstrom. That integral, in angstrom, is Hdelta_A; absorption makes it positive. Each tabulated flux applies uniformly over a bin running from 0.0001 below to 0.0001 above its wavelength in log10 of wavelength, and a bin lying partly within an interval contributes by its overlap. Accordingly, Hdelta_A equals -3.9 angstrom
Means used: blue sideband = 17.7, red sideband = 16.9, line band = 19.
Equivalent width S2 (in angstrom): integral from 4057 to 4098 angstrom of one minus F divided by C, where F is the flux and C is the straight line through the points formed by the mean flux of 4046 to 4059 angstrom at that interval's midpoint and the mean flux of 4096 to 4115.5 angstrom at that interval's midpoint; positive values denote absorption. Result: -3.4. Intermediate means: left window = 17.3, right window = 18.1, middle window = 19.2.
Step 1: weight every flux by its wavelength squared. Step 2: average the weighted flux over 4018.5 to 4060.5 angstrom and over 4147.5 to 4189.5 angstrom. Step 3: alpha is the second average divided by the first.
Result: 1.07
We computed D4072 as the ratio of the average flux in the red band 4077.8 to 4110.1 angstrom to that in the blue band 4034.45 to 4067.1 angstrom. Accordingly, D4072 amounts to 1.13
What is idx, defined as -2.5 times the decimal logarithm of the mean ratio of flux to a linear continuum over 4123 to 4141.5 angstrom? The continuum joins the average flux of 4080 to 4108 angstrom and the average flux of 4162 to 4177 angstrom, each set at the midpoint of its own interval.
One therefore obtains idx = 0.04 mag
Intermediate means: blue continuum 19.6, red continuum 16.7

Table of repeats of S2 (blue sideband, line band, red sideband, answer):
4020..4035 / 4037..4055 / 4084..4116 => -0.1 angstrom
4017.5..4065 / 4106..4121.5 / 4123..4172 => -0.9 angstrom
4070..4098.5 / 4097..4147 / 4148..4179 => 2.2 angstrom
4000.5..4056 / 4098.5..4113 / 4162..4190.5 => -0.6 angstrom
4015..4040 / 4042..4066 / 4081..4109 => 0.2 angstrom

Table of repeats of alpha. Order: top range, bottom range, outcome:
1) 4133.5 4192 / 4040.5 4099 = 0.96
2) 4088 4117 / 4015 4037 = 1.22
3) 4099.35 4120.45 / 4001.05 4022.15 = 1.09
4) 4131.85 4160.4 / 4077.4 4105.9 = 0.88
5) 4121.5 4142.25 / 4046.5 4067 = 1.03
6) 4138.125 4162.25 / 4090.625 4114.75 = 0.91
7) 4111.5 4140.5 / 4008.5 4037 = 1.10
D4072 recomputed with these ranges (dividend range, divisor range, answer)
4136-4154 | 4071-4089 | 0.84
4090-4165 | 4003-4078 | 1.02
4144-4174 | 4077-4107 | 0.85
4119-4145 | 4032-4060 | 1.04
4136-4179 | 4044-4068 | 0.96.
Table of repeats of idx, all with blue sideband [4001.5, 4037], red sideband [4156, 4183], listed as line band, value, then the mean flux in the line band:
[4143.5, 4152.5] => 0.10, 15.3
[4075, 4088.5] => -0.19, 19.9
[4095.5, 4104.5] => -0.09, 18.2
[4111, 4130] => -0.04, 17.5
